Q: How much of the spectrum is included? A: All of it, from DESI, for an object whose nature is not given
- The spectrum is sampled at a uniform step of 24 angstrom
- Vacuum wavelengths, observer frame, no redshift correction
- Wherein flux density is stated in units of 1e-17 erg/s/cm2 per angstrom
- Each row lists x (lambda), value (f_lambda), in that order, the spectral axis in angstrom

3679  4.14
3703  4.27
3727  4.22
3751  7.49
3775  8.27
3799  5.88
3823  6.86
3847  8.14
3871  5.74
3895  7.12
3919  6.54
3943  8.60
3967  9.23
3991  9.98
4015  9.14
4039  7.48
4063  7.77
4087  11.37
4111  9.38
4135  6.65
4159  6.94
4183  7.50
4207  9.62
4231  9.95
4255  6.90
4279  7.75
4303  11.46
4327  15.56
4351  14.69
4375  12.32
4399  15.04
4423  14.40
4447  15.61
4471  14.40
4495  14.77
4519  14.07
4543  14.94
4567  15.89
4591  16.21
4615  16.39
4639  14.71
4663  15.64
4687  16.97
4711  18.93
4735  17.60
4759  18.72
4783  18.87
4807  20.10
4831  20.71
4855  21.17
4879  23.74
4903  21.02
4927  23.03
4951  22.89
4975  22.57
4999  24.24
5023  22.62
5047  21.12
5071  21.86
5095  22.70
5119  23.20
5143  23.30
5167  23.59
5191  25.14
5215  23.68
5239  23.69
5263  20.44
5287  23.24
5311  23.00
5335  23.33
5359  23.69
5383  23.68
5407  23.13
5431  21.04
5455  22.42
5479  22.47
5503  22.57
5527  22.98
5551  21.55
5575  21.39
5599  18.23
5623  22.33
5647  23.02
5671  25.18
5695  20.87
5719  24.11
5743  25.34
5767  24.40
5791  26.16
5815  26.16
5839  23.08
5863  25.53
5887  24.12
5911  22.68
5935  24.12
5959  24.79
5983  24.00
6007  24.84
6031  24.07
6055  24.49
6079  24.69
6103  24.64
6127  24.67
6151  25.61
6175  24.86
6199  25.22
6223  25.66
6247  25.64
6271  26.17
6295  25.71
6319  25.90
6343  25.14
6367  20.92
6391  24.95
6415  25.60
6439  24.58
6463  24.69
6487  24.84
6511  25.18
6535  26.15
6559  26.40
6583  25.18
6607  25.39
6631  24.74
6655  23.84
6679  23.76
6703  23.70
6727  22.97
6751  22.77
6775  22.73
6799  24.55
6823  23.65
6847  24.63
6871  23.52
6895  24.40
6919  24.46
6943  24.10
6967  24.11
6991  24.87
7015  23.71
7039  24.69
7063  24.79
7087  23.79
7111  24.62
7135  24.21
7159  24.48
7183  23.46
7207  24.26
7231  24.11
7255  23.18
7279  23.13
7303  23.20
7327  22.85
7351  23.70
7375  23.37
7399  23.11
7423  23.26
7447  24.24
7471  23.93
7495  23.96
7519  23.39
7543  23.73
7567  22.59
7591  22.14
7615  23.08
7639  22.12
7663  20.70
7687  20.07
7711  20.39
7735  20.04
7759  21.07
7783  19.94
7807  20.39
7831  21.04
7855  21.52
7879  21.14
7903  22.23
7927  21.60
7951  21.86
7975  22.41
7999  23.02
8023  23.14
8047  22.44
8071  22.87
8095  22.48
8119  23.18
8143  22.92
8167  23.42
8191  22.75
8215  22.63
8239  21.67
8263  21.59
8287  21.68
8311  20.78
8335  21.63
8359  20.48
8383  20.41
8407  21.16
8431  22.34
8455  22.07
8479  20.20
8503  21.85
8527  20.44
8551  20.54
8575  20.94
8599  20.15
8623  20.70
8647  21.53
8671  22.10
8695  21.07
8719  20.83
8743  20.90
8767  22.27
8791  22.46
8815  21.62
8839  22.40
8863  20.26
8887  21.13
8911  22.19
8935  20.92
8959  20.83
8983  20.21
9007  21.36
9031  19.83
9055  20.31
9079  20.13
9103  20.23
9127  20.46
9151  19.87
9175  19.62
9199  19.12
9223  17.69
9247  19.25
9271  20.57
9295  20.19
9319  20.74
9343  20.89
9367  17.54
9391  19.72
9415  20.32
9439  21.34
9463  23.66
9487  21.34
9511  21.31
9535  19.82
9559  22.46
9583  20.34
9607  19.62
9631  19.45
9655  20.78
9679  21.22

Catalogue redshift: 0.080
